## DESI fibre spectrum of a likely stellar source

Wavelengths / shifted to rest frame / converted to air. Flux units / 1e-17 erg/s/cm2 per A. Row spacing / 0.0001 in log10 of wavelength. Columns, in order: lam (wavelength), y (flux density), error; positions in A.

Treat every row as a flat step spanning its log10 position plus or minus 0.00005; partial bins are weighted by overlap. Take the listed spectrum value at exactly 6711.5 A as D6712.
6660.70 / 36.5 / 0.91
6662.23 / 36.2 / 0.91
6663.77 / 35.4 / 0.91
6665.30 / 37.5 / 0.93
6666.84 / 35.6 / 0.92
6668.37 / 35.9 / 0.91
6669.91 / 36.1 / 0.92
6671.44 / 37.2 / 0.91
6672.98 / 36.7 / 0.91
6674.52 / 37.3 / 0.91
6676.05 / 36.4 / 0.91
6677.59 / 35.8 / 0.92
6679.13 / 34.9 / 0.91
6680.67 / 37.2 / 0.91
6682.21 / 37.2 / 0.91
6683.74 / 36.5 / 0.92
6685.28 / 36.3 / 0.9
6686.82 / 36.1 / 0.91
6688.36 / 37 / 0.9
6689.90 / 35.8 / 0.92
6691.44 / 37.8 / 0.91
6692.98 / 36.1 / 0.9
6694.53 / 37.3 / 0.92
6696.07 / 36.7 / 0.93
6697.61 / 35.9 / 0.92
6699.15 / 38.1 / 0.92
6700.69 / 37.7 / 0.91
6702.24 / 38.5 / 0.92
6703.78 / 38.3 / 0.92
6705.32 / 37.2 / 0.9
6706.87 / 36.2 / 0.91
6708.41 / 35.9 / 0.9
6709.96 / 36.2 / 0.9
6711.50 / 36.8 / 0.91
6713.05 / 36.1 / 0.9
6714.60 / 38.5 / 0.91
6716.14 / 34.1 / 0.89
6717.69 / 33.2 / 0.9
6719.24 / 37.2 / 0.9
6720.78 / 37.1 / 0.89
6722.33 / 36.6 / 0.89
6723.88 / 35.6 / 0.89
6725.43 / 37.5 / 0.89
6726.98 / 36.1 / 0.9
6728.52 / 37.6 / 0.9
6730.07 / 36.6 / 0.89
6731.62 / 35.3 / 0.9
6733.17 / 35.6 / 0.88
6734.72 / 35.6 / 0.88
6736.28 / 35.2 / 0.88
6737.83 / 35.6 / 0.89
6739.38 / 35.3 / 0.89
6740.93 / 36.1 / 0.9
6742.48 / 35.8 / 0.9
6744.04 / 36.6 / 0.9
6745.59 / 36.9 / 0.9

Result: 36.8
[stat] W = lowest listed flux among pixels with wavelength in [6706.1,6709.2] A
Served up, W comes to 35.9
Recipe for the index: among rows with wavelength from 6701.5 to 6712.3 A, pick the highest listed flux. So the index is 38.5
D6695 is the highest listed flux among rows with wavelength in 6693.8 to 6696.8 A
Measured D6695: 37.3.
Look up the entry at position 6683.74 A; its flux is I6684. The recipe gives 36.5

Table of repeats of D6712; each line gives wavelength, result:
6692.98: 36.1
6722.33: 36.6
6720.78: 37.1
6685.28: 36.3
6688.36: 37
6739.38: 35.3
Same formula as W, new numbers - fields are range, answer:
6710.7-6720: 33.2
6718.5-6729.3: 35.6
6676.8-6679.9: 34.9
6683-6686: 36.3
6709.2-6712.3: 36.2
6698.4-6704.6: 37.7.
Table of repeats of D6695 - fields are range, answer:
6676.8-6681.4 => 37.2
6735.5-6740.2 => 35.6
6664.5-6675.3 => 37.5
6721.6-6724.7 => 36.6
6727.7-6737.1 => 37.6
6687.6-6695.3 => 37.8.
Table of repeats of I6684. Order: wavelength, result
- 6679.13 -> 34.9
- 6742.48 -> 35.8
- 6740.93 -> 36.1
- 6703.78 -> 38.3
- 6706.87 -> 36.2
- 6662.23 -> 36.2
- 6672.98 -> 36.7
